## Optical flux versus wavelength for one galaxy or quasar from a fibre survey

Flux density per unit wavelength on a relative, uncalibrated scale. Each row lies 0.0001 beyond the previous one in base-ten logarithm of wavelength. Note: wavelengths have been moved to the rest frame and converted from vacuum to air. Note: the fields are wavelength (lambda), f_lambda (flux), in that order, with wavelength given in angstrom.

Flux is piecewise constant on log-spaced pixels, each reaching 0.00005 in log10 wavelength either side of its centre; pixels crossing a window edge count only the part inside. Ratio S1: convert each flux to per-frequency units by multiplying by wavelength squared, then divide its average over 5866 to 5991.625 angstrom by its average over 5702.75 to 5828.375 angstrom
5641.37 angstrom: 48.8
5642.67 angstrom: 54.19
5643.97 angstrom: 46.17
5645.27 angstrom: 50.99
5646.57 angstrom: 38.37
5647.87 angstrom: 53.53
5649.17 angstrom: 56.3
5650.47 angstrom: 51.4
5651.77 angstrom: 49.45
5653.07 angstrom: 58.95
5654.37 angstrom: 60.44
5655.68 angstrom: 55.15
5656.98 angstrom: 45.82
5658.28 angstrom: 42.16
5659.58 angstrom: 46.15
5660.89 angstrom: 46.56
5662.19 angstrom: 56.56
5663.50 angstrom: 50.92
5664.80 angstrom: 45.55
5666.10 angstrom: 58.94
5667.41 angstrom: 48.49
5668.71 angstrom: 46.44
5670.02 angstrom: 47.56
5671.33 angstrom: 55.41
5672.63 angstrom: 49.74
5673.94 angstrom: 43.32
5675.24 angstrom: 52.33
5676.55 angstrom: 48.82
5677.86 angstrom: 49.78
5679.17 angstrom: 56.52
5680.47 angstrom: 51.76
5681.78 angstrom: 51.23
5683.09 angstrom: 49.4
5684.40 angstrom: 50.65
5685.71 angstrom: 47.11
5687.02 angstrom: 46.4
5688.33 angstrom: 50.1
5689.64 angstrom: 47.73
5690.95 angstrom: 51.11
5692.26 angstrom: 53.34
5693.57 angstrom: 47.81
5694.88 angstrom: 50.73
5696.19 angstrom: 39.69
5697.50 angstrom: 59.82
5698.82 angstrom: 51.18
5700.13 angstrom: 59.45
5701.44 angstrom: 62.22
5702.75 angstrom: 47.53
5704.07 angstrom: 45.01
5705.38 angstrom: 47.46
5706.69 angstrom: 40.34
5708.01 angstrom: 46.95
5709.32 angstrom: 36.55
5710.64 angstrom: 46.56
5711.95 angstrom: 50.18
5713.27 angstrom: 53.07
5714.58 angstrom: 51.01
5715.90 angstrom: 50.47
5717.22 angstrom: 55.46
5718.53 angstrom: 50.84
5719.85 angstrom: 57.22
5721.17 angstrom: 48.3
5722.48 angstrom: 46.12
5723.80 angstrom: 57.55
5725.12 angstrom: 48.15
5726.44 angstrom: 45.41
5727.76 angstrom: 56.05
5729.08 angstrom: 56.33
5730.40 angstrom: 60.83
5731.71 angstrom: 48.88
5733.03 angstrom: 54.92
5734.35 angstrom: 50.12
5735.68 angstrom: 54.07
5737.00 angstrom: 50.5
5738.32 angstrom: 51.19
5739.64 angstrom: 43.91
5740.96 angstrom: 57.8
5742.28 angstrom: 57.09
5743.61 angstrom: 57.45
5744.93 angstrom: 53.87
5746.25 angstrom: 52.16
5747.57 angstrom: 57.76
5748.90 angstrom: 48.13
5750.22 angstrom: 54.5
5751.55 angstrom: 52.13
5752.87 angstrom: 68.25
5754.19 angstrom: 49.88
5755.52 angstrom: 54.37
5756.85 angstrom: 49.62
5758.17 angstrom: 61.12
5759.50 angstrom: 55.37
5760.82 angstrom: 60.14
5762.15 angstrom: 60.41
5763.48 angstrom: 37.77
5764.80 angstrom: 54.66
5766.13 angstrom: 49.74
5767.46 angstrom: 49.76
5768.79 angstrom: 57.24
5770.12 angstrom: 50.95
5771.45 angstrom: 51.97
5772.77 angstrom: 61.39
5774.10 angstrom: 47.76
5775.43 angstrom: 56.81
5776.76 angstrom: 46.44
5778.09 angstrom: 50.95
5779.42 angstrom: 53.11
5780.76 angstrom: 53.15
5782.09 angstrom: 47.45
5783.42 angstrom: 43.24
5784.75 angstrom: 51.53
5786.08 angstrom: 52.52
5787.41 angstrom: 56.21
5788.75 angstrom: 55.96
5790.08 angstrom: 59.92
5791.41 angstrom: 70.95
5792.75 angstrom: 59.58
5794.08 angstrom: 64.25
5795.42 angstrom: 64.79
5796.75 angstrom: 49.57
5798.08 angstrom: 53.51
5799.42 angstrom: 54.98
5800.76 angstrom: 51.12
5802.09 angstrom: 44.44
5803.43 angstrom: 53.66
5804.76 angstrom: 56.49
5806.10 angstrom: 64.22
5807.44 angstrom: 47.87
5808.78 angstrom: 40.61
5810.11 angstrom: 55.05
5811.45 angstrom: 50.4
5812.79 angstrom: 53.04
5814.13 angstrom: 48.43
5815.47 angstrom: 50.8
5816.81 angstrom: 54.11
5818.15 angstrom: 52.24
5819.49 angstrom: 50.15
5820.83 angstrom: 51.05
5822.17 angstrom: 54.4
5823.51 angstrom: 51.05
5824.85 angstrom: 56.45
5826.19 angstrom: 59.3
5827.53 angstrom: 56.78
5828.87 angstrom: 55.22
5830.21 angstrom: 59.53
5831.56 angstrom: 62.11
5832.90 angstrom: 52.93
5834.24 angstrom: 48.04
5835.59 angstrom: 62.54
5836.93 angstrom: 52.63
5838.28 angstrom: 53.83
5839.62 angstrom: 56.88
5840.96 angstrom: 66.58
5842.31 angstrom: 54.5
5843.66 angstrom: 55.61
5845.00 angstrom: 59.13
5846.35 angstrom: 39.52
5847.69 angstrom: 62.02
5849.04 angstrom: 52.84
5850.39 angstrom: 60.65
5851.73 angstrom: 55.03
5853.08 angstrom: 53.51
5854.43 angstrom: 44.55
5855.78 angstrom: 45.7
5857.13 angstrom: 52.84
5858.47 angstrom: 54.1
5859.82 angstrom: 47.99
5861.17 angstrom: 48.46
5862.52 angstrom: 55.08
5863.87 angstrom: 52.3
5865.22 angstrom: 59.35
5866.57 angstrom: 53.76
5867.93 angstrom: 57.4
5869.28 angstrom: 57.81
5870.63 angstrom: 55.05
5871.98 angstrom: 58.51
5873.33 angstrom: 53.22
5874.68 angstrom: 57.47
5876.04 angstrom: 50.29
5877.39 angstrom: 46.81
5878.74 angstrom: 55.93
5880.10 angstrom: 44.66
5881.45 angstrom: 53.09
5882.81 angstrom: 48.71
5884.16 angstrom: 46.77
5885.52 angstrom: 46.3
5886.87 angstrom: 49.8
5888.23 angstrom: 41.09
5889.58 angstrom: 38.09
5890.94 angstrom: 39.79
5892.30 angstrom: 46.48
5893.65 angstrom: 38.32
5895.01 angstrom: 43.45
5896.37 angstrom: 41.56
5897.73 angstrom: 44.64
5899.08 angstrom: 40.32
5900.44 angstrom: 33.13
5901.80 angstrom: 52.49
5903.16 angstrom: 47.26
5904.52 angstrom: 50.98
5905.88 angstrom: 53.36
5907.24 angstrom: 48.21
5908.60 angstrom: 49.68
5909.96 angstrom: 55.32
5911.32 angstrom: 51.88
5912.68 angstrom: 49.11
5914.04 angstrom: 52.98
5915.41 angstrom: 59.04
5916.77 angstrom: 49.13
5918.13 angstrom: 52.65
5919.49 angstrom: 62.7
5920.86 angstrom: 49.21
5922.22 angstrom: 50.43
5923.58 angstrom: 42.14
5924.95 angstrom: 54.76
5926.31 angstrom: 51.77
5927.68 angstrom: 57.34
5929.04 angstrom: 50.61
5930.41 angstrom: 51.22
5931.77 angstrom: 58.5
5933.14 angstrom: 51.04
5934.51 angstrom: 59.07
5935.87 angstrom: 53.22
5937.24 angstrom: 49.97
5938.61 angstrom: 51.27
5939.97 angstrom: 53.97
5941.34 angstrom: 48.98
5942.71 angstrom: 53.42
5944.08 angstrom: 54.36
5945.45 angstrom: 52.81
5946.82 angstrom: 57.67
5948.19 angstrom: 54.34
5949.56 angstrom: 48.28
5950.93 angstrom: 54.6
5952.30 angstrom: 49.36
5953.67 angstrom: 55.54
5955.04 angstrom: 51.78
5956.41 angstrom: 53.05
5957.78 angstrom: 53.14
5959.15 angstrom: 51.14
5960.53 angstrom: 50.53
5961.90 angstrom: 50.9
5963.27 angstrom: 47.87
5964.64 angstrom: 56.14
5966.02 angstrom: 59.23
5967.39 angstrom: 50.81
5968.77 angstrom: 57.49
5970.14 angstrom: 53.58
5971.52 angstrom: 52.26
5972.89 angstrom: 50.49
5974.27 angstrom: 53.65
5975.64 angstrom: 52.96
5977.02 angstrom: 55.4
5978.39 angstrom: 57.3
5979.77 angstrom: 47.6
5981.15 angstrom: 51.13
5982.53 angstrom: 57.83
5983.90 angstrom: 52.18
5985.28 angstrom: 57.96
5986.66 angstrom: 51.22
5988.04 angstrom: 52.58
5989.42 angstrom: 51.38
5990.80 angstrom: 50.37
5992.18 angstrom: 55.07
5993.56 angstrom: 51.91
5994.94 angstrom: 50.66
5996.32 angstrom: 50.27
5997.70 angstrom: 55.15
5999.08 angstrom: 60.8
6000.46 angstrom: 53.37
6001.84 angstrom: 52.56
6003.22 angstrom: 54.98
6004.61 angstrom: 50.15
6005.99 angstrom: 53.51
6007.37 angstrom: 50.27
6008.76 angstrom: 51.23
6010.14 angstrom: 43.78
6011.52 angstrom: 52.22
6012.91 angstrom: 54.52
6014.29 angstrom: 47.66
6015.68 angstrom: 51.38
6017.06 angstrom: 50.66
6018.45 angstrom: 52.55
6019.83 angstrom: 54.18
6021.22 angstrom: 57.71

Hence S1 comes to 1.03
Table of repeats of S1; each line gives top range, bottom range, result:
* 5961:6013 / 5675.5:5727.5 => 1.17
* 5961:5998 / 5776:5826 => 1.06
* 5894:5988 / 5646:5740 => 1.12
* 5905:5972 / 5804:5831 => 1.03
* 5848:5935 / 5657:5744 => 1.07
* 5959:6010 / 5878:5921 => 1.13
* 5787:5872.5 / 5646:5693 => 1.15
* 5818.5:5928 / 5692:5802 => 1.02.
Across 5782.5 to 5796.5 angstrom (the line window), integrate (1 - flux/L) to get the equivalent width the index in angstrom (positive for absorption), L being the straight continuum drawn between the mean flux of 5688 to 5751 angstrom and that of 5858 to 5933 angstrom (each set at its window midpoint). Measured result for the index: -1.8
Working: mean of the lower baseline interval 51.3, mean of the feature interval 57.5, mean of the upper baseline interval 50.2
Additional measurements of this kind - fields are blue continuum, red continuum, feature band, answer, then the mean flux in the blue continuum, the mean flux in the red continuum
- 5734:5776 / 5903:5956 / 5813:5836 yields -0.46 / 53.7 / 52.6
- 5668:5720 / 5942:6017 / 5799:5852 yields -3.04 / 49.9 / 52.8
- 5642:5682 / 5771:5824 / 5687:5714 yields 1.12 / 50.6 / 53.4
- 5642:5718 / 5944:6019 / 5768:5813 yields -2.46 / 50.1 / 52.7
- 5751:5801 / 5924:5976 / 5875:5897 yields 3.15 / 54.5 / 53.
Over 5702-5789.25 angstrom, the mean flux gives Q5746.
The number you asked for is 52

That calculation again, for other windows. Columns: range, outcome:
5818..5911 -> 51.5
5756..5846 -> 54.2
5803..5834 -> 53.7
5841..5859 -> 53.5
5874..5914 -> 47.2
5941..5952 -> 53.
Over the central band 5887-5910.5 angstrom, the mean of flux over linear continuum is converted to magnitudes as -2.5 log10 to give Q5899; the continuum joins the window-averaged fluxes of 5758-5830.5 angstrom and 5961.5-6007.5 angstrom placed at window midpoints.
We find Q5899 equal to 0.19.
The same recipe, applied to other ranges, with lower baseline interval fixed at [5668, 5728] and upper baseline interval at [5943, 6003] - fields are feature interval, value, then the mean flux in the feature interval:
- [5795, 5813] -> -0.03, 52.7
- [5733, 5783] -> -0.05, 53.2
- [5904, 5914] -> 0.02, 51.4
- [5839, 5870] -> -0.05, 54.1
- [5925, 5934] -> -0.02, 53.6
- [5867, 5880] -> -0.05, 54.2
